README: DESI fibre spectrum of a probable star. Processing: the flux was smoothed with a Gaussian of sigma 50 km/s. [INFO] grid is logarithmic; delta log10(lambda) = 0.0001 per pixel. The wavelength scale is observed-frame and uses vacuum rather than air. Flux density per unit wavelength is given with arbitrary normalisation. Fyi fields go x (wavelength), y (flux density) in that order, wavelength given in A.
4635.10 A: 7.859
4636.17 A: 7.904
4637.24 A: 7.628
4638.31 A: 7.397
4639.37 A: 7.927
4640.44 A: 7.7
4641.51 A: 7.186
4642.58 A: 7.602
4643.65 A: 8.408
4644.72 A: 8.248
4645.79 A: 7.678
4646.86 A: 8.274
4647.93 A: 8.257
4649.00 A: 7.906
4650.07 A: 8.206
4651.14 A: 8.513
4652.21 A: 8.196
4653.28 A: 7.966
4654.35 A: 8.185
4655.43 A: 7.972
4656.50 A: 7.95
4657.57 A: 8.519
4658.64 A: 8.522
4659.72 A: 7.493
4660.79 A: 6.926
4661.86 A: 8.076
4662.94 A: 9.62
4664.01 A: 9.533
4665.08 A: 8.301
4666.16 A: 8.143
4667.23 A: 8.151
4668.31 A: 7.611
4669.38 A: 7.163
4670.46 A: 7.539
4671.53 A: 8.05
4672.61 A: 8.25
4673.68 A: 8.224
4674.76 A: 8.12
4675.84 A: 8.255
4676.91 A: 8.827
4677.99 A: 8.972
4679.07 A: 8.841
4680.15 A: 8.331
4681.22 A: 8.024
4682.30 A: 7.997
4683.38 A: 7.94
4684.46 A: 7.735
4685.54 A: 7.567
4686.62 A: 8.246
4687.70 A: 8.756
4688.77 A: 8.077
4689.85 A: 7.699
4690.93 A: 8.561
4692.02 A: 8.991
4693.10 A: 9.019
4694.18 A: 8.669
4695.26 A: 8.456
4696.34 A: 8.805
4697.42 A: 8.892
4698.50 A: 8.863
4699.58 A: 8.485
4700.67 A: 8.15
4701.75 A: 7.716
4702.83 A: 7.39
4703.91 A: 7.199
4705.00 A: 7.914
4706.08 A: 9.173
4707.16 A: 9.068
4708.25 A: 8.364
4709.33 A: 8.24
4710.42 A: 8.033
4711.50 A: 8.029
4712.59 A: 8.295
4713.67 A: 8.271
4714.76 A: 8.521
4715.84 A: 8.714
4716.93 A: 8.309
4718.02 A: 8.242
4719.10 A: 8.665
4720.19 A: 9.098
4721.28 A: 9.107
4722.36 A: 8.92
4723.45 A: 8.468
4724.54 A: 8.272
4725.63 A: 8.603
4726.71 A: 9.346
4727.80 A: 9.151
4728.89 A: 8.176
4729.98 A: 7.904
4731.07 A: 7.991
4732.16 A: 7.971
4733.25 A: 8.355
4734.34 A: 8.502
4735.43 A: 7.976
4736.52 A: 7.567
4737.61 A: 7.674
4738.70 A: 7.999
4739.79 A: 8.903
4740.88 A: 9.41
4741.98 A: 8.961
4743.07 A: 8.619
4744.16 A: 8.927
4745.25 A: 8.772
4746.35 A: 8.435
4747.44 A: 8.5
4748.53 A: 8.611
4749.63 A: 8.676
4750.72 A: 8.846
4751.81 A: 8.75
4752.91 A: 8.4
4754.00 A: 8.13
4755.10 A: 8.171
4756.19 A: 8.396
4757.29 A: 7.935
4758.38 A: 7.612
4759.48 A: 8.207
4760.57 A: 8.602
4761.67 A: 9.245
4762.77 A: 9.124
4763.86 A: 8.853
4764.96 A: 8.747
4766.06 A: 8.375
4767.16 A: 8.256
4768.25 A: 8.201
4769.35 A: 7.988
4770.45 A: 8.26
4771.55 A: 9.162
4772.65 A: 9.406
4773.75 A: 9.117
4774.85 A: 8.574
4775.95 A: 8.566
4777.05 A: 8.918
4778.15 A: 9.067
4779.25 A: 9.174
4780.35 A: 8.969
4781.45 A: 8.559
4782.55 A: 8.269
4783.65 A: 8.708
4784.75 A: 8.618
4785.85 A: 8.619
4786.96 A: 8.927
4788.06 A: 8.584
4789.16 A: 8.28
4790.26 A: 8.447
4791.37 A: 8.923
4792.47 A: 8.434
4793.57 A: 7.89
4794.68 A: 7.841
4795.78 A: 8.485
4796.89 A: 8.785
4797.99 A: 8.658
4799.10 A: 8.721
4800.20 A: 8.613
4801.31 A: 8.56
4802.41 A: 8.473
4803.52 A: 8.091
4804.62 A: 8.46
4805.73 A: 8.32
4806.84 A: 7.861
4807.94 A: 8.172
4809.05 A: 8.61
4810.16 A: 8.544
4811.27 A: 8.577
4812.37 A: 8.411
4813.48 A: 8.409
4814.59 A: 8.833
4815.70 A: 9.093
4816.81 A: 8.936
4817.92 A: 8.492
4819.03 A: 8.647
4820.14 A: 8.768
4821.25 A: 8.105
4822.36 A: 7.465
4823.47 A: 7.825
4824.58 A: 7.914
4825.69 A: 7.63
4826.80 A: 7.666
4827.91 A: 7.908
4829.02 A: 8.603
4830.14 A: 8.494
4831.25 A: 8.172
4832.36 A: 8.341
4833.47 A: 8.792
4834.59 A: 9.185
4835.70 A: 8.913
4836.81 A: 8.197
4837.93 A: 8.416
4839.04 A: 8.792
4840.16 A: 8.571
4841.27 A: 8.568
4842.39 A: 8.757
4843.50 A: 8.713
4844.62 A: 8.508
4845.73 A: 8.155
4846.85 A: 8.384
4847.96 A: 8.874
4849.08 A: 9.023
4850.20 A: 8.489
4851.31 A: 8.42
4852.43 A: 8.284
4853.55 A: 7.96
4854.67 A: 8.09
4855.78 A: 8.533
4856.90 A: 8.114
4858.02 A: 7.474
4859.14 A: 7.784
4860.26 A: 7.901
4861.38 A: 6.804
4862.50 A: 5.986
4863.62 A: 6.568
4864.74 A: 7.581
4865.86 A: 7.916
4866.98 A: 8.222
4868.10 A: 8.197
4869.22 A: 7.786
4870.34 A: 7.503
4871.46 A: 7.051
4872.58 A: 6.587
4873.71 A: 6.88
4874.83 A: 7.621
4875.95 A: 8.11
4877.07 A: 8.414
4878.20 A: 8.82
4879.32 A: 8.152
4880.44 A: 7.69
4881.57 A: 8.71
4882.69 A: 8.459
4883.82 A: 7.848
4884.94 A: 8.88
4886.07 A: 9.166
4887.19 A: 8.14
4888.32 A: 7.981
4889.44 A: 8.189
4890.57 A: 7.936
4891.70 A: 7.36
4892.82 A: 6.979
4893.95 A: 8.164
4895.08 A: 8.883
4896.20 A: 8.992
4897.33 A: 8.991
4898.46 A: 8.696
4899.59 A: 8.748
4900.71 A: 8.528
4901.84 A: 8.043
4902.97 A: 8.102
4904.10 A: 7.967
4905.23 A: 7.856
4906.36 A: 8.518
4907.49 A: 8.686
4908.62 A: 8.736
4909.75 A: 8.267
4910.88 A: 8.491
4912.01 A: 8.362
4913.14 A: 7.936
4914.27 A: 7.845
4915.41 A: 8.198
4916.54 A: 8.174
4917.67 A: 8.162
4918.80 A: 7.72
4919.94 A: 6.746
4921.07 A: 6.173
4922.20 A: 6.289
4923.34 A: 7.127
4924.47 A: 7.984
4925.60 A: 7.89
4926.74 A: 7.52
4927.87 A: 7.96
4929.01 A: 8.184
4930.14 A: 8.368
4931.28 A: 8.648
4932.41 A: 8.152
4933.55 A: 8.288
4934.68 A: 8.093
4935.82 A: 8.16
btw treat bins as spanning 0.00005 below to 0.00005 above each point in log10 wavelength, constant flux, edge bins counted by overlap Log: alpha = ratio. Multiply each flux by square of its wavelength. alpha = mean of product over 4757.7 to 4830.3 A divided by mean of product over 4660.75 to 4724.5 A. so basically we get 1.06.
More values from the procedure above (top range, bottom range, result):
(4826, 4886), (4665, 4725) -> 1.04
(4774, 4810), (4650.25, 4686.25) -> 1.10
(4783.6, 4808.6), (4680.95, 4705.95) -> 1.07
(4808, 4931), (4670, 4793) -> 1.02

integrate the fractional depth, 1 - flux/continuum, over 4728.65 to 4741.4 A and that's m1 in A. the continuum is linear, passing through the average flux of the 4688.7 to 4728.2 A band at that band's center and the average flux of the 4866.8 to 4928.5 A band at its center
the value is 0.3 A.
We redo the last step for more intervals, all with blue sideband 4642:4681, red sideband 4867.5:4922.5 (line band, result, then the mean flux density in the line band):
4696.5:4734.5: -1.2 A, 8.41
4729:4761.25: -0.9 A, 8.37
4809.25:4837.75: -1.1 A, 8.4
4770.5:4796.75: -1.8 A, 8.67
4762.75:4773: -0.6 A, 8.6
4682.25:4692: 0.1 A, 8.11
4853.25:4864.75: 0.8 A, 7.51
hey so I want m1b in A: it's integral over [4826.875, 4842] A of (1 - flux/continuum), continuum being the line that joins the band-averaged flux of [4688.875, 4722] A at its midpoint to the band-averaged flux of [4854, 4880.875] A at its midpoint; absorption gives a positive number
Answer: -1.3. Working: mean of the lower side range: 8.43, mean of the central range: 8.51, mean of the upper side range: 7.66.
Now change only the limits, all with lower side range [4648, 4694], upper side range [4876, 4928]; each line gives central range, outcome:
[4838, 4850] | -0.7 A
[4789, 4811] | -0.7 A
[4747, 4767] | -0.8 A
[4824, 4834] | 0.0 A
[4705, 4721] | -0.6 A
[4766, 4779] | -0.8 A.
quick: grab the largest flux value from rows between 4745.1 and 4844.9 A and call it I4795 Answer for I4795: 9.406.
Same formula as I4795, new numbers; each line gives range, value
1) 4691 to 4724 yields 9.173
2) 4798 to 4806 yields 8.721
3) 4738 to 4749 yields 9.41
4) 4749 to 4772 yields 9.245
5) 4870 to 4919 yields 9.166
